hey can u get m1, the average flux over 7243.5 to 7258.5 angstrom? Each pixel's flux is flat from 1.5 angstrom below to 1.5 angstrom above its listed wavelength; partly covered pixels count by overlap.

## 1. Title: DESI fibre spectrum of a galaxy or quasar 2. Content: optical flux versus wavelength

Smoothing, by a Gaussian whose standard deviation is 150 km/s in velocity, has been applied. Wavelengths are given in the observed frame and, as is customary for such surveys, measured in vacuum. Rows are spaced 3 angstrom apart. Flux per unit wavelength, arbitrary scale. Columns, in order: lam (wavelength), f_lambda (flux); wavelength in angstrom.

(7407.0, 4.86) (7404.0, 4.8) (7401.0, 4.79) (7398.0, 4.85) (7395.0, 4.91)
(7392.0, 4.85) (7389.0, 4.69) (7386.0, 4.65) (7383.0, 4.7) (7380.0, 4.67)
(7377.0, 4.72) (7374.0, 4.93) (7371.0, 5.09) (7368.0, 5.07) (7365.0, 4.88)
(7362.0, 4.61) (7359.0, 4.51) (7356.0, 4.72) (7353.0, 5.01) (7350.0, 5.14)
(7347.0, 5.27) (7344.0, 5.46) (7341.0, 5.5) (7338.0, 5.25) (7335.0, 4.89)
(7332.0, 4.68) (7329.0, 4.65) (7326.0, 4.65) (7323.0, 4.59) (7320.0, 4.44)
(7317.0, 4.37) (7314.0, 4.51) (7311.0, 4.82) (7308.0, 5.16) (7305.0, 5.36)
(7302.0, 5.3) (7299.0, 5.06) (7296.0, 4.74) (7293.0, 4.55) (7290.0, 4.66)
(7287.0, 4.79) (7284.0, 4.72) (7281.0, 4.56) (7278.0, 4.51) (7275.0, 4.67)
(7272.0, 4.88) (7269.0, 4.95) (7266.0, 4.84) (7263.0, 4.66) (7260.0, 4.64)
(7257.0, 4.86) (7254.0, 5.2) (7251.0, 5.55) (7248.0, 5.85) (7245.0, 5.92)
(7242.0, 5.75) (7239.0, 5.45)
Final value 5.48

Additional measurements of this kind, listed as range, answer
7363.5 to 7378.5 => 4.94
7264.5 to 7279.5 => 4.77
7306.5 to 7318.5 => 4.71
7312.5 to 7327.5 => 4.51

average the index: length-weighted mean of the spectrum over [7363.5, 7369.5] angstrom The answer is 4.98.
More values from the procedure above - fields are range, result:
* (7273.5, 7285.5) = 4.61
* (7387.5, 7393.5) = 4.77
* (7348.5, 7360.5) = 4.84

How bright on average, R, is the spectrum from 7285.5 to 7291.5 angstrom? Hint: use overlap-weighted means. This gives 4.73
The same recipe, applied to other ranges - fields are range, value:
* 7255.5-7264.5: 4.72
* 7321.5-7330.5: 4.63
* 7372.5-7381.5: 4.77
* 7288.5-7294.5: 4.6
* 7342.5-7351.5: 5.29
